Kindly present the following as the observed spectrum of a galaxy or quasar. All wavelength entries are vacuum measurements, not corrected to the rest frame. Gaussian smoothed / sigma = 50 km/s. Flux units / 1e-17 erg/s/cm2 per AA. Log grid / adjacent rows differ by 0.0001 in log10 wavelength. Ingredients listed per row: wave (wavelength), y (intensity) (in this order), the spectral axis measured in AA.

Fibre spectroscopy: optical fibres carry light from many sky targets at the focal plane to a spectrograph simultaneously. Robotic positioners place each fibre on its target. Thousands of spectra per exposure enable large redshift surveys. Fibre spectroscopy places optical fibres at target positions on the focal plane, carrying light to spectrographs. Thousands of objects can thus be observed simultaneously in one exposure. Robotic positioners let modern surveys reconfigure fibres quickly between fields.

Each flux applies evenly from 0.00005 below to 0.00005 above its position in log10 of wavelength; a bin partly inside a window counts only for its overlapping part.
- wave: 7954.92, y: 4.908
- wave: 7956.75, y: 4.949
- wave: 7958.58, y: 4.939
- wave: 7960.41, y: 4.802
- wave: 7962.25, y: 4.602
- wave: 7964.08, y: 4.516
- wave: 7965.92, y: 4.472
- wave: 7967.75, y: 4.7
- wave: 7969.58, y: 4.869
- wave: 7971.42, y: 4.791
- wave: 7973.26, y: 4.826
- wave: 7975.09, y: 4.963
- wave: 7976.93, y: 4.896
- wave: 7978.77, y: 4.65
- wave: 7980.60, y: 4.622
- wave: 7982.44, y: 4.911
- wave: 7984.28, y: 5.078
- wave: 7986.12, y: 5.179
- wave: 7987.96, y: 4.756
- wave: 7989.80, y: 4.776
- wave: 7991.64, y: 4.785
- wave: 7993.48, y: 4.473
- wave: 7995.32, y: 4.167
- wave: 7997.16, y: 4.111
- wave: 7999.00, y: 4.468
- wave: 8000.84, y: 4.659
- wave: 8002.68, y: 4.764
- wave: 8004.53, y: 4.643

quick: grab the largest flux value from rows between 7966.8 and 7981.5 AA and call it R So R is 4.963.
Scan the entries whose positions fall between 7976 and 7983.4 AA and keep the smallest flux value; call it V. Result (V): 4.622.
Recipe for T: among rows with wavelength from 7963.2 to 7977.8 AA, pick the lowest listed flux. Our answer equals 4.472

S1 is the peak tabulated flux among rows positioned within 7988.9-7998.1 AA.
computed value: 4.785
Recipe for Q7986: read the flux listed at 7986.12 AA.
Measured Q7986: 5.179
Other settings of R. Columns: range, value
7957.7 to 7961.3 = 4.939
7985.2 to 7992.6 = 5.179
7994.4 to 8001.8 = 4.659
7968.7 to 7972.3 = 4.869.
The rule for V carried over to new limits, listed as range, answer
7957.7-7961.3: 4.802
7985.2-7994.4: 4.473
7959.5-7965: 4.516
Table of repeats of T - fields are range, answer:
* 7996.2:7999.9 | 4.111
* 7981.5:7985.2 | 4.911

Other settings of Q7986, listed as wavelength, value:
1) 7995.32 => 4.167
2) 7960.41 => 4.802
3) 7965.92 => 4.472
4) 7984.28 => 5.078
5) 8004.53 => 4.643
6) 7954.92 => 4.908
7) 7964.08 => 4.516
